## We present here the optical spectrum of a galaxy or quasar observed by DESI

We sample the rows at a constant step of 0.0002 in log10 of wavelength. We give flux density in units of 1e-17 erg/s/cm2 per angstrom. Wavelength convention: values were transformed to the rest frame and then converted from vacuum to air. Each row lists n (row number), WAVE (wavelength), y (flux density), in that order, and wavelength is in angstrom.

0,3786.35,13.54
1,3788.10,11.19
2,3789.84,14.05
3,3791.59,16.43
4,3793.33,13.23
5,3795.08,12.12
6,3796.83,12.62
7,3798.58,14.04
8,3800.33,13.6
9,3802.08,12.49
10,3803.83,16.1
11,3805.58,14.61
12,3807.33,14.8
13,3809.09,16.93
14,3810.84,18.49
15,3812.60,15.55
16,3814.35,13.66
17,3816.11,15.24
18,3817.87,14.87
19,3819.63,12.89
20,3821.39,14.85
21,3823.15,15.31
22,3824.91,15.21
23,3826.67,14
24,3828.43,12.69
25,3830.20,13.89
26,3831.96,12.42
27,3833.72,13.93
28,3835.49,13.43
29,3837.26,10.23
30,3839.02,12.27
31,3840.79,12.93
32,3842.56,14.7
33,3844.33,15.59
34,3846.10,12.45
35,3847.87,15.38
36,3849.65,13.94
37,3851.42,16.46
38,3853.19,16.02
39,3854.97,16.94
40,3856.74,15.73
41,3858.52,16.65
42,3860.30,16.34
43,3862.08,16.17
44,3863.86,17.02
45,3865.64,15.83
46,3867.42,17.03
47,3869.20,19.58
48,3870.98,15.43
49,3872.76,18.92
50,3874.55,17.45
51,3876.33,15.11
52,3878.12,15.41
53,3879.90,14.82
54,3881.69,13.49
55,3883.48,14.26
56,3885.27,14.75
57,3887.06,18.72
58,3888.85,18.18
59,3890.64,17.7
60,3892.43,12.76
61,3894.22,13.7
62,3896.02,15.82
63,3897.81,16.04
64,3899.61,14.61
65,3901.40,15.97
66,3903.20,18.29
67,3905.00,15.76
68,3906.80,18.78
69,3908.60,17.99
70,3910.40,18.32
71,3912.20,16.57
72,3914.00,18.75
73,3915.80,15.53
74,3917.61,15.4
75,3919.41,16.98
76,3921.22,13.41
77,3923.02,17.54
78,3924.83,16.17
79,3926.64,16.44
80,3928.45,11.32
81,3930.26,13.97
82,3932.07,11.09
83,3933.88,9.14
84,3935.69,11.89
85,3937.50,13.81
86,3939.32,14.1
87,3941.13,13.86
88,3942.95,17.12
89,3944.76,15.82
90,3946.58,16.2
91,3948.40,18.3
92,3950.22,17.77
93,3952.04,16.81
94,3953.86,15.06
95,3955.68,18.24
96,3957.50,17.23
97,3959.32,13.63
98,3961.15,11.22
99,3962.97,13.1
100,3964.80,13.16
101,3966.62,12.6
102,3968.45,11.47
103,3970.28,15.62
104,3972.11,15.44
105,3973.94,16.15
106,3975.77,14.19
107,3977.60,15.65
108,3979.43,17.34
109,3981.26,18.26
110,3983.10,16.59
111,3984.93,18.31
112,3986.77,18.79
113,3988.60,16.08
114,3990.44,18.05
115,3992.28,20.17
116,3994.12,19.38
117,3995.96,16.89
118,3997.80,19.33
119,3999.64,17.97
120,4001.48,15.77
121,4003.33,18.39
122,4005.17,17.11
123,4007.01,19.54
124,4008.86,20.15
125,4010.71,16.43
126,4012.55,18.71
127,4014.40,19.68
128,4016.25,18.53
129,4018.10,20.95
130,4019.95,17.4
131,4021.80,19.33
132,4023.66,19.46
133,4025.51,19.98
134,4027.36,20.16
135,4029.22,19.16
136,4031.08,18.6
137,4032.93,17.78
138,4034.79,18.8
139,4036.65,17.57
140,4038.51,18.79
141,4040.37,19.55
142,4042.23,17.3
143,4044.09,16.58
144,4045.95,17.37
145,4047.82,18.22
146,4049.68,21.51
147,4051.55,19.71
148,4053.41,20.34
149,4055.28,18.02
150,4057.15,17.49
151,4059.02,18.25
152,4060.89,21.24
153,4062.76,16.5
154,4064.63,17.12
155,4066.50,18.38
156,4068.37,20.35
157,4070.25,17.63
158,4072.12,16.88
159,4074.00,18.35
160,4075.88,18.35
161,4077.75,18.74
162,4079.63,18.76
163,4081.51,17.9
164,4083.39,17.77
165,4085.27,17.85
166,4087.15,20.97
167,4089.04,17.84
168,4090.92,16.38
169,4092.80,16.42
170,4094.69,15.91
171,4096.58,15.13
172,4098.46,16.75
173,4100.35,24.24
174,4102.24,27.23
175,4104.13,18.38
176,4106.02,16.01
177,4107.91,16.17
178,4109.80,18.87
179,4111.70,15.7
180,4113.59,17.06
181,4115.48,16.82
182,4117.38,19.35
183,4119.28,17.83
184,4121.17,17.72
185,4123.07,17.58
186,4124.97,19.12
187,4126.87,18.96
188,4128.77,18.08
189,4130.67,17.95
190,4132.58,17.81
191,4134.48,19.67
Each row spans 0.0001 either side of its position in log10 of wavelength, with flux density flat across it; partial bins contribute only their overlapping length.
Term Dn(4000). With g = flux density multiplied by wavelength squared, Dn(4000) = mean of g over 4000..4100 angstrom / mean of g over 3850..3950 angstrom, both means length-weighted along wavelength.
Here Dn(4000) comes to 1.25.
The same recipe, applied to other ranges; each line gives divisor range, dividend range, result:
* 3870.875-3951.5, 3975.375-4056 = 1.24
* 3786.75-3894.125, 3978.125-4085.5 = 1.36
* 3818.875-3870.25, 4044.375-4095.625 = 1.38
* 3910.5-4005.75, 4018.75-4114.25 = 1.23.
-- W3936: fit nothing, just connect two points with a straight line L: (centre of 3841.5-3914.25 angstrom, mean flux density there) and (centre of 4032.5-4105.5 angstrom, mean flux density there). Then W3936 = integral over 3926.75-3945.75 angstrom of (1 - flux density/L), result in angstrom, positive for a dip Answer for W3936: 4.0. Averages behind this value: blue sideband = 16.2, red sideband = 18.5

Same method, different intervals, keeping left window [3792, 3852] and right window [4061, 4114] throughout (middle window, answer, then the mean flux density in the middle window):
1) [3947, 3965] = 0.7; 15.6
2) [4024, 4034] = -1.1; 19.2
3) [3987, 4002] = -1.1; 18.1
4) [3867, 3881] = -1.6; 16.7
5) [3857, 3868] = -1.3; 16.4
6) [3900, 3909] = -1.0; 17.2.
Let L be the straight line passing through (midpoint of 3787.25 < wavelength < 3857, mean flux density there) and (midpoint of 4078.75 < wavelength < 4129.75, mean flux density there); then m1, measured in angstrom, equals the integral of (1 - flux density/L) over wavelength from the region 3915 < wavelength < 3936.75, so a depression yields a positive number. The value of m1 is 2.27 angstrom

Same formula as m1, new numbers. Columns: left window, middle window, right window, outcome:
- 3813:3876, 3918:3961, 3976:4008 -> 4.7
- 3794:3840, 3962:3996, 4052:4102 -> 1.2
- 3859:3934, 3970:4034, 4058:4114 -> -3.1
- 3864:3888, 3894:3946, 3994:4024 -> 5.0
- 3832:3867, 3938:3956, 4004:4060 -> 0.8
